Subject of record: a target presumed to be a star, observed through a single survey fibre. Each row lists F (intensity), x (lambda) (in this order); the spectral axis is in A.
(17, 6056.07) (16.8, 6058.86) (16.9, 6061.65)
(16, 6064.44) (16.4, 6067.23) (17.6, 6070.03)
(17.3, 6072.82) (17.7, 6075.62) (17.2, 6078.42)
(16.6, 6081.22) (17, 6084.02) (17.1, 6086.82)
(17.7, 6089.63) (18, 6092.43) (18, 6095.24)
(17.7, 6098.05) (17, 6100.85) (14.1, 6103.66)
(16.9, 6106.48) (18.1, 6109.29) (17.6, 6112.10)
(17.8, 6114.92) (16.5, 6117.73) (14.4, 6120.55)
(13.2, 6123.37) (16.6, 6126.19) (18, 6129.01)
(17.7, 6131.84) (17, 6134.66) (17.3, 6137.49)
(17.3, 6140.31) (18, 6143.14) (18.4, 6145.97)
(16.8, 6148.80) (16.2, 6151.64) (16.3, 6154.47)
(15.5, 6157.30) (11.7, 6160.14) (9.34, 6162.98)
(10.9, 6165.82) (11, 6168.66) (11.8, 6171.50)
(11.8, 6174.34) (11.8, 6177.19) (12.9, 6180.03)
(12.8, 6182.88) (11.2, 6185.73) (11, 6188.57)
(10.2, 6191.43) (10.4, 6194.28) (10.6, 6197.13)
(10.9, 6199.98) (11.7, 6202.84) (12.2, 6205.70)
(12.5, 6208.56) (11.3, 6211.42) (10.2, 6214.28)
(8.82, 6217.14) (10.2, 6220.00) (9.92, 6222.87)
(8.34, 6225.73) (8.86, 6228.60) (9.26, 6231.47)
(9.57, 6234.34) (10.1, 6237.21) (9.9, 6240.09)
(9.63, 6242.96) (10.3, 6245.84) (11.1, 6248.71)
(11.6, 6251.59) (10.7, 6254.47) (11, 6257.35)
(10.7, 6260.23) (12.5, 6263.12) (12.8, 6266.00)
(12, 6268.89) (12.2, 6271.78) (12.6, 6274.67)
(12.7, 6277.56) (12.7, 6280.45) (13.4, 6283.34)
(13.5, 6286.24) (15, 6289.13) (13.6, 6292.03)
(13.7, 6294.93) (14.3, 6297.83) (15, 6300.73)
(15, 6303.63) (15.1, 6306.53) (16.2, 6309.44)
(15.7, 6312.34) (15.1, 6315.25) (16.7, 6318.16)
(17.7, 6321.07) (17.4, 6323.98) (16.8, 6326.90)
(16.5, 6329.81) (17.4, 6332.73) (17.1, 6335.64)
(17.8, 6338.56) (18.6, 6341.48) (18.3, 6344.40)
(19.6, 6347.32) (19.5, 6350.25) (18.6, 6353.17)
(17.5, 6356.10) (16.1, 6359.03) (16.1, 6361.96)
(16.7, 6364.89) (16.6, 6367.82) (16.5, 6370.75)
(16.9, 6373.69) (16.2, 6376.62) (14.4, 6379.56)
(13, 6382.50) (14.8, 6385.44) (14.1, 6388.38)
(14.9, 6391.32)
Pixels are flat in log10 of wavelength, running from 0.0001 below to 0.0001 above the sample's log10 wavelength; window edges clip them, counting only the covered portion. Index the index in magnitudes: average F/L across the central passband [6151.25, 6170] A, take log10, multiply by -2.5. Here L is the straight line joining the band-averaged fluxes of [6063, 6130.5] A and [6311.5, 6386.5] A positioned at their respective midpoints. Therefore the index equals 0.30 mag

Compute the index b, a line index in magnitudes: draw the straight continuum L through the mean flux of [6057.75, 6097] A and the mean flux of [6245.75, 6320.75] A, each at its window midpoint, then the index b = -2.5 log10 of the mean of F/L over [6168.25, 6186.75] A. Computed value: 0.27 mag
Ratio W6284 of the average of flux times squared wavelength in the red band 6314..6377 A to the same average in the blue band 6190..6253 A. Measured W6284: 1.7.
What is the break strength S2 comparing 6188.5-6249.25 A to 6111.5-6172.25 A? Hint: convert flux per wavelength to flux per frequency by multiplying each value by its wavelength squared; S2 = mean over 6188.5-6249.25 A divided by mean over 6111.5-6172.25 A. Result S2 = 0.68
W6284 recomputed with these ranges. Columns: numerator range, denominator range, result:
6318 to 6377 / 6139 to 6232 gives 1.51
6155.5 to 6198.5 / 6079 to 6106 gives 0.70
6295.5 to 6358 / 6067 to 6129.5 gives 1.08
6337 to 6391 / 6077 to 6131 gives 1.08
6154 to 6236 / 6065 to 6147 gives 0.67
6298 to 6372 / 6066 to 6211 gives 1.21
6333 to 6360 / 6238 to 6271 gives 1.68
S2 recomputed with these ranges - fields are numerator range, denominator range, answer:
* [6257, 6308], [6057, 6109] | 0.83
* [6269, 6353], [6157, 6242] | 1.50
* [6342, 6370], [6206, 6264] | 1.77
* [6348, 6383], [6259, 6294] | 1.34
